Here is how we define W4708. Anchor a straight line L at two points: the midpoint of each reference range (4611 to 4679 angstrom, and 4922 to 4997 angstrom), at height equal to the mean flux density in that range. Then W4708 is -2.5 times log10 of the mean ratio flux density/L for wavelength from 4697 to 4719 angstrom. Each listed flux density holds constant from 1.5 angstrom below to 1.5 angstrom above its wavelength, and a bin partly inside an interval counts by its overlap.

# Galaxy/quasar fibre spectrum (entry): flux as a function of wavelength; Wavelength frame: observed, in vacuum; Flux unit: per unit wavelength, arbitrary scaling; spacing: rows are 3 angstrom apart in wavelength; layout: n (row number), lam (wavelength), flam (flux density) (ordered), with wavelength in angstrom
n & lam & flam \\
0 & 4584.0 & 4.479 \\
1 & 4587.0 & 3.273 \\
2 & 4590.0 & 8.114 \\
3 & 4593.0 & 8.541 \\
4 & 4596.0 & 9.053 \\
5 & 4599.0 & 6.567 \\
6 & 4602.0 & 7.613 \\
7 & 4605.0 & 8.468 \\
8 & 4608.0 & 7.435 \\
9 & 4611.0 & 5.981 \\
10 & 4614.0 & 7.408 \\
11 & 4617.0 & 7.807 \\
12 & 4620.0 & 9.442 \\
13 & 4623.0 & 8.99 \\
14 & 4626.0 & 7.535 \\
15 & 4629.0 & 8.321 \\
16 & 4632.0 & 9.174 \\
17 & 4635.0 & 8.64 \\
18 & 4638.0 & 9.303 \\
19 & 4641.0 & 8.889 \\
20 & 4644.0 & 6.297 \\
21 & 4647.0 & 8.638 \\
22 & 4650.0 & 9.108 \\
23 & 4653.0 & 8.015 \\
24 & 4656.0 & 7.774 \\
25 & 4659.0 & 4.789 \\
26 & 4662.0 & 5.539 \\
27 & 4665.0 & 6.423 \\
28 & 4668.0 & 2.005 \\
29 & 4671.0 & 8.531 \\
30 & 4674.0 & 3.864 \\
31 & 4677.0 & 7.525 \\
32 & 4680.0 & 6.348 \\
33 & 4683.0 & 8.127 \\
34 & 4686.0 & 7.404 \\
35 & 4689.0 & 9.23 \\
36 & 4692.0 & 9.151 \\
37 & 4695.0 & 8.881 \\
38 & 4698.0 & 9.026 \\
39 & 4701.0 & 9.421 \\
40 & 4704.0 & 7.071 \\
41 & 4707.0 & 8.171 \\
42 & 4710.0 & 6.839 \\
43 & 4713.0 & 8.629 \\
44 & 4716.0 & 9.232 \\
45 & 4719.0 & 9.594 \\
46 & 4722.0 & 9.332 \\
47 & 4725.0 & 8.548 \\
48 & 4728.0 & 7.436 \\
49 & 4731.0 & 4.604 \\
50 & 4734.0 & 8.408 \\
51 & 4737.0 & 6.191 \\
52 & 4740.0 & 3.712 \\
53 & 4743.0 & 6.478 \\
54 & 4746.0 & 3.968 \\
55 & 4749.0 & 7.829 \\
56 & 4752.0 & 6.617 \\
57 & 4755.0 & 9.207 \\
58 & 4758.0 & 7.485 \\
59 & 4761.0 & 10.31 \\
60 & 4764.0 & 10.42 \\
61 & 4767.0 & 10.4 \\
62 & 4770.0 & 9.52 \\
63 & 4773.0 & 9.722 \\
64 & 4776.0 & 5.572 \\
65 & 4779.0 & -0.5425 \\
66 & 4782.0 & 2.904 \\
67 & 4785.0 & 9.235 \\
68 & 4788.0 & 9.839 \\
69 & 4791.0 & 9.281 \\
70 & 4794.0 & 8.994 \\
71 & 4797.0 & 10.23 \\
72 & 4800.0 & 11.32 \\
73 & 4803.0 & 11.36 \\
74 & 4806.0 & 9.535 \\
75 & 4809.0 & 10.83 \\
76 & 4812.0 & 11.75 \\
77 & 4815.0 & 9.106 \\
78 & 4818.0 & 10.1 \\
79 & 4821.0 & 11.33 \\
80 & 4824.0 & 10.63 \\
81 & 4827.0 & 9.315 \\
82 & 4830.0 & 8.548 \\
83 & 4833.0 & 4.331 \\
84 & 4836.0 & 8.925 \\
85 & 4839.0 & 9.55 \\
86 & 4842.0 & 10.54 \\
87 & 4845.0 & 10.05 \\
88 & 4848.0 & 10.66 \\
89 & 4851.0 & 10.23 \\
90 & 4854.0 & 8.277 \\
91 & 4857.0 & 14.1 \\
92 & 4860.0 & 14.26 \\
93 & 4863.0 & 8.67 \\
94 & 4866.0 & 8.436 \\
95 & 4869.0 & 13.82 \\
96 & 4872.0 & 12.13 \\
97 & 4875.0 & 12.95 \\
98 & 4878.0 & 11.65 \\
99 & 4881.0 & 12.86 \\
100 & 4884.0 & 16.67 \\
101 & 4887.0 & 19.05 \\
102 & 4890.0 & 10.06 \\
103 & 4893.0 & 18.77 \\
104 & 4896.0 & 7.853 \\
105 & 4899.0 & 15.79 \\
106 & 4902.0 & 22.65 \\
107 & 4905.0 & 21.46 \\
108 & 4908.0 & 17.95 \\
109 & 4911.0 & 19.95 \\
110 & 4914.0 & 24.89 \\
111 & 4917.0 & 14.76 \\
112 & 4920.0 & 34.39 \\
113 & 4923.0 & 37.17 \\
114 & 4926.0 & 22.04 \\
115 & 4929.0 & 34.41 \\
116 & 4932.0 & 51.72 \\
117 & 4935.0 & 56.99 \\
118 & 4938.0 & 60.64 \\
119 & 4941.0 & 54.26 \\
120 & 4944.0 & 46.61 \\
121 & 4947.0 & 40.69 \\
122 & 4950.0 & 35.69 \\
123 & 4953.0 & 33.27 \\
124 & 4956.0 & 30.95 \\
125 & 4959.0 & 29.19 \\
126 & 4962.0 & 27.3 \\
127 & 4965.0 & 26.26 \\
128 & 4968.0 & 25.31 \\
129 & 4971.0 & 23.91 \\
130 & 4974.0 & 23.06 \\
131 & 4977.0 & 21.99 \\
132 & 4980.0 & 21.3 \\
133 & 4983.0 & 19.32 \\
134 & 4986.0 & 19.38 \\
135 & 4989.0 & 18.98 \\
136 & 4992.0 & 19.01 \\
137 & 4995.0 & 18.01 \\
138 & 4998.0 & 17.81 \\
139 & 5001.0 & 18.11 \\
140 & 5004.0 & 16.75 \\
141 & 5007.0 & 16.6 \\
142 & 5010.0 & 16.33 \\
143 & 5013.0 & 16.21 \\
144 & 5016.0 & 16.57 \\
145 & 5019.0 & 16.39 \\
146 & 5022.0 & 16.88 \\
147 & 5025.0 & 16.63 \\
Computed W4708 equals 0.411 mag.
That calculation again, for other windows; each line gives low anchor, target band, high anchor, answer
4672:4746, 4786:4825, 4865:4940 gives 0.44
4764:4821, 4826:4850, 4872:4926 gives 0.41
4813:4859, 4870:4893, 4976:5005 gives -0.12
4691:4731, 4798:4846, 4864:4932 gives 0.44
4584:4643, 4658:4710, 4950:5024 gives 0.41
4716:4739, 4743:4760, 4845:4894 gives 0.21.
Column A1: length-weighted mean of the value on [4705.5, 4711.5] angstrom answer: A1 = 7.5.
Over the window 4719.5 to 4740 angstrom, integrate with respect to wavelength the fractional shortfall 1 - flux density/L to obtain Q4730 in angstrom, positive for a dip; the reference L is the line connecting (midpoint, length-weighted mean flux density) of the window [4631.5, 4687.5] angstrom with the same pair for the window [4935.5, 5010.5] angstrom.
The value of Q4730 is 7.8 angstrom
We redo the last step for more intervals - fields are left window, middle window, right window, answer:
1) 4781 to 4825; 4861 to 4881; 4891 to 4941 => 9.4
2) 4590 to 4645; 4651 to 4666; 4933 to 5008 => 5.6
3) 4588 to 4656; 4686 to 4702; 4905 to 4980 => 5.5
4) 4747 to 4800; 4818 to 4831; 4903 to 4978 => 4.6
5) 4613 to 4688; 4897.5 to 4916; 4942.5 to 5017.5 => 0.0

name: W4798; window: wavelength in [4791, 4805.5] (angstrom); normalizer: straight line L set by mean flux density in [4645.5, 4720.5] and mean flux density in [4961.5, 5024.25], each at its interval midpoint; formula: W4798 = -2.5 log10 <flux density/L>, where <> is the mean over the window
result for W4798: 0.173 mag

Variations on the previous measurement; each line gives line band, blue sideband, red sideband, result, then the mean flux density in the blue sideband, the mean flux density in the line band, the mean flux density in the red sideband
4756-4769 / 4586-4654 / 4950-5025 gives 0.34 mag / 7.97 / 9.63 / 21.4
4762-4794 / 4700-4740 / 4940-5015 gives 0.44 mag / 7.78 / 7.74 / 25.2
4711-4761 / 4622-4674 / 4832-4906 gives 0.26 mag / 7.41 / 7.41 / 12.5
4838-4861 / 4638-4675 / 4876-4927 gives 0.45 mag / 6.8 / 10.9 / 19.2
